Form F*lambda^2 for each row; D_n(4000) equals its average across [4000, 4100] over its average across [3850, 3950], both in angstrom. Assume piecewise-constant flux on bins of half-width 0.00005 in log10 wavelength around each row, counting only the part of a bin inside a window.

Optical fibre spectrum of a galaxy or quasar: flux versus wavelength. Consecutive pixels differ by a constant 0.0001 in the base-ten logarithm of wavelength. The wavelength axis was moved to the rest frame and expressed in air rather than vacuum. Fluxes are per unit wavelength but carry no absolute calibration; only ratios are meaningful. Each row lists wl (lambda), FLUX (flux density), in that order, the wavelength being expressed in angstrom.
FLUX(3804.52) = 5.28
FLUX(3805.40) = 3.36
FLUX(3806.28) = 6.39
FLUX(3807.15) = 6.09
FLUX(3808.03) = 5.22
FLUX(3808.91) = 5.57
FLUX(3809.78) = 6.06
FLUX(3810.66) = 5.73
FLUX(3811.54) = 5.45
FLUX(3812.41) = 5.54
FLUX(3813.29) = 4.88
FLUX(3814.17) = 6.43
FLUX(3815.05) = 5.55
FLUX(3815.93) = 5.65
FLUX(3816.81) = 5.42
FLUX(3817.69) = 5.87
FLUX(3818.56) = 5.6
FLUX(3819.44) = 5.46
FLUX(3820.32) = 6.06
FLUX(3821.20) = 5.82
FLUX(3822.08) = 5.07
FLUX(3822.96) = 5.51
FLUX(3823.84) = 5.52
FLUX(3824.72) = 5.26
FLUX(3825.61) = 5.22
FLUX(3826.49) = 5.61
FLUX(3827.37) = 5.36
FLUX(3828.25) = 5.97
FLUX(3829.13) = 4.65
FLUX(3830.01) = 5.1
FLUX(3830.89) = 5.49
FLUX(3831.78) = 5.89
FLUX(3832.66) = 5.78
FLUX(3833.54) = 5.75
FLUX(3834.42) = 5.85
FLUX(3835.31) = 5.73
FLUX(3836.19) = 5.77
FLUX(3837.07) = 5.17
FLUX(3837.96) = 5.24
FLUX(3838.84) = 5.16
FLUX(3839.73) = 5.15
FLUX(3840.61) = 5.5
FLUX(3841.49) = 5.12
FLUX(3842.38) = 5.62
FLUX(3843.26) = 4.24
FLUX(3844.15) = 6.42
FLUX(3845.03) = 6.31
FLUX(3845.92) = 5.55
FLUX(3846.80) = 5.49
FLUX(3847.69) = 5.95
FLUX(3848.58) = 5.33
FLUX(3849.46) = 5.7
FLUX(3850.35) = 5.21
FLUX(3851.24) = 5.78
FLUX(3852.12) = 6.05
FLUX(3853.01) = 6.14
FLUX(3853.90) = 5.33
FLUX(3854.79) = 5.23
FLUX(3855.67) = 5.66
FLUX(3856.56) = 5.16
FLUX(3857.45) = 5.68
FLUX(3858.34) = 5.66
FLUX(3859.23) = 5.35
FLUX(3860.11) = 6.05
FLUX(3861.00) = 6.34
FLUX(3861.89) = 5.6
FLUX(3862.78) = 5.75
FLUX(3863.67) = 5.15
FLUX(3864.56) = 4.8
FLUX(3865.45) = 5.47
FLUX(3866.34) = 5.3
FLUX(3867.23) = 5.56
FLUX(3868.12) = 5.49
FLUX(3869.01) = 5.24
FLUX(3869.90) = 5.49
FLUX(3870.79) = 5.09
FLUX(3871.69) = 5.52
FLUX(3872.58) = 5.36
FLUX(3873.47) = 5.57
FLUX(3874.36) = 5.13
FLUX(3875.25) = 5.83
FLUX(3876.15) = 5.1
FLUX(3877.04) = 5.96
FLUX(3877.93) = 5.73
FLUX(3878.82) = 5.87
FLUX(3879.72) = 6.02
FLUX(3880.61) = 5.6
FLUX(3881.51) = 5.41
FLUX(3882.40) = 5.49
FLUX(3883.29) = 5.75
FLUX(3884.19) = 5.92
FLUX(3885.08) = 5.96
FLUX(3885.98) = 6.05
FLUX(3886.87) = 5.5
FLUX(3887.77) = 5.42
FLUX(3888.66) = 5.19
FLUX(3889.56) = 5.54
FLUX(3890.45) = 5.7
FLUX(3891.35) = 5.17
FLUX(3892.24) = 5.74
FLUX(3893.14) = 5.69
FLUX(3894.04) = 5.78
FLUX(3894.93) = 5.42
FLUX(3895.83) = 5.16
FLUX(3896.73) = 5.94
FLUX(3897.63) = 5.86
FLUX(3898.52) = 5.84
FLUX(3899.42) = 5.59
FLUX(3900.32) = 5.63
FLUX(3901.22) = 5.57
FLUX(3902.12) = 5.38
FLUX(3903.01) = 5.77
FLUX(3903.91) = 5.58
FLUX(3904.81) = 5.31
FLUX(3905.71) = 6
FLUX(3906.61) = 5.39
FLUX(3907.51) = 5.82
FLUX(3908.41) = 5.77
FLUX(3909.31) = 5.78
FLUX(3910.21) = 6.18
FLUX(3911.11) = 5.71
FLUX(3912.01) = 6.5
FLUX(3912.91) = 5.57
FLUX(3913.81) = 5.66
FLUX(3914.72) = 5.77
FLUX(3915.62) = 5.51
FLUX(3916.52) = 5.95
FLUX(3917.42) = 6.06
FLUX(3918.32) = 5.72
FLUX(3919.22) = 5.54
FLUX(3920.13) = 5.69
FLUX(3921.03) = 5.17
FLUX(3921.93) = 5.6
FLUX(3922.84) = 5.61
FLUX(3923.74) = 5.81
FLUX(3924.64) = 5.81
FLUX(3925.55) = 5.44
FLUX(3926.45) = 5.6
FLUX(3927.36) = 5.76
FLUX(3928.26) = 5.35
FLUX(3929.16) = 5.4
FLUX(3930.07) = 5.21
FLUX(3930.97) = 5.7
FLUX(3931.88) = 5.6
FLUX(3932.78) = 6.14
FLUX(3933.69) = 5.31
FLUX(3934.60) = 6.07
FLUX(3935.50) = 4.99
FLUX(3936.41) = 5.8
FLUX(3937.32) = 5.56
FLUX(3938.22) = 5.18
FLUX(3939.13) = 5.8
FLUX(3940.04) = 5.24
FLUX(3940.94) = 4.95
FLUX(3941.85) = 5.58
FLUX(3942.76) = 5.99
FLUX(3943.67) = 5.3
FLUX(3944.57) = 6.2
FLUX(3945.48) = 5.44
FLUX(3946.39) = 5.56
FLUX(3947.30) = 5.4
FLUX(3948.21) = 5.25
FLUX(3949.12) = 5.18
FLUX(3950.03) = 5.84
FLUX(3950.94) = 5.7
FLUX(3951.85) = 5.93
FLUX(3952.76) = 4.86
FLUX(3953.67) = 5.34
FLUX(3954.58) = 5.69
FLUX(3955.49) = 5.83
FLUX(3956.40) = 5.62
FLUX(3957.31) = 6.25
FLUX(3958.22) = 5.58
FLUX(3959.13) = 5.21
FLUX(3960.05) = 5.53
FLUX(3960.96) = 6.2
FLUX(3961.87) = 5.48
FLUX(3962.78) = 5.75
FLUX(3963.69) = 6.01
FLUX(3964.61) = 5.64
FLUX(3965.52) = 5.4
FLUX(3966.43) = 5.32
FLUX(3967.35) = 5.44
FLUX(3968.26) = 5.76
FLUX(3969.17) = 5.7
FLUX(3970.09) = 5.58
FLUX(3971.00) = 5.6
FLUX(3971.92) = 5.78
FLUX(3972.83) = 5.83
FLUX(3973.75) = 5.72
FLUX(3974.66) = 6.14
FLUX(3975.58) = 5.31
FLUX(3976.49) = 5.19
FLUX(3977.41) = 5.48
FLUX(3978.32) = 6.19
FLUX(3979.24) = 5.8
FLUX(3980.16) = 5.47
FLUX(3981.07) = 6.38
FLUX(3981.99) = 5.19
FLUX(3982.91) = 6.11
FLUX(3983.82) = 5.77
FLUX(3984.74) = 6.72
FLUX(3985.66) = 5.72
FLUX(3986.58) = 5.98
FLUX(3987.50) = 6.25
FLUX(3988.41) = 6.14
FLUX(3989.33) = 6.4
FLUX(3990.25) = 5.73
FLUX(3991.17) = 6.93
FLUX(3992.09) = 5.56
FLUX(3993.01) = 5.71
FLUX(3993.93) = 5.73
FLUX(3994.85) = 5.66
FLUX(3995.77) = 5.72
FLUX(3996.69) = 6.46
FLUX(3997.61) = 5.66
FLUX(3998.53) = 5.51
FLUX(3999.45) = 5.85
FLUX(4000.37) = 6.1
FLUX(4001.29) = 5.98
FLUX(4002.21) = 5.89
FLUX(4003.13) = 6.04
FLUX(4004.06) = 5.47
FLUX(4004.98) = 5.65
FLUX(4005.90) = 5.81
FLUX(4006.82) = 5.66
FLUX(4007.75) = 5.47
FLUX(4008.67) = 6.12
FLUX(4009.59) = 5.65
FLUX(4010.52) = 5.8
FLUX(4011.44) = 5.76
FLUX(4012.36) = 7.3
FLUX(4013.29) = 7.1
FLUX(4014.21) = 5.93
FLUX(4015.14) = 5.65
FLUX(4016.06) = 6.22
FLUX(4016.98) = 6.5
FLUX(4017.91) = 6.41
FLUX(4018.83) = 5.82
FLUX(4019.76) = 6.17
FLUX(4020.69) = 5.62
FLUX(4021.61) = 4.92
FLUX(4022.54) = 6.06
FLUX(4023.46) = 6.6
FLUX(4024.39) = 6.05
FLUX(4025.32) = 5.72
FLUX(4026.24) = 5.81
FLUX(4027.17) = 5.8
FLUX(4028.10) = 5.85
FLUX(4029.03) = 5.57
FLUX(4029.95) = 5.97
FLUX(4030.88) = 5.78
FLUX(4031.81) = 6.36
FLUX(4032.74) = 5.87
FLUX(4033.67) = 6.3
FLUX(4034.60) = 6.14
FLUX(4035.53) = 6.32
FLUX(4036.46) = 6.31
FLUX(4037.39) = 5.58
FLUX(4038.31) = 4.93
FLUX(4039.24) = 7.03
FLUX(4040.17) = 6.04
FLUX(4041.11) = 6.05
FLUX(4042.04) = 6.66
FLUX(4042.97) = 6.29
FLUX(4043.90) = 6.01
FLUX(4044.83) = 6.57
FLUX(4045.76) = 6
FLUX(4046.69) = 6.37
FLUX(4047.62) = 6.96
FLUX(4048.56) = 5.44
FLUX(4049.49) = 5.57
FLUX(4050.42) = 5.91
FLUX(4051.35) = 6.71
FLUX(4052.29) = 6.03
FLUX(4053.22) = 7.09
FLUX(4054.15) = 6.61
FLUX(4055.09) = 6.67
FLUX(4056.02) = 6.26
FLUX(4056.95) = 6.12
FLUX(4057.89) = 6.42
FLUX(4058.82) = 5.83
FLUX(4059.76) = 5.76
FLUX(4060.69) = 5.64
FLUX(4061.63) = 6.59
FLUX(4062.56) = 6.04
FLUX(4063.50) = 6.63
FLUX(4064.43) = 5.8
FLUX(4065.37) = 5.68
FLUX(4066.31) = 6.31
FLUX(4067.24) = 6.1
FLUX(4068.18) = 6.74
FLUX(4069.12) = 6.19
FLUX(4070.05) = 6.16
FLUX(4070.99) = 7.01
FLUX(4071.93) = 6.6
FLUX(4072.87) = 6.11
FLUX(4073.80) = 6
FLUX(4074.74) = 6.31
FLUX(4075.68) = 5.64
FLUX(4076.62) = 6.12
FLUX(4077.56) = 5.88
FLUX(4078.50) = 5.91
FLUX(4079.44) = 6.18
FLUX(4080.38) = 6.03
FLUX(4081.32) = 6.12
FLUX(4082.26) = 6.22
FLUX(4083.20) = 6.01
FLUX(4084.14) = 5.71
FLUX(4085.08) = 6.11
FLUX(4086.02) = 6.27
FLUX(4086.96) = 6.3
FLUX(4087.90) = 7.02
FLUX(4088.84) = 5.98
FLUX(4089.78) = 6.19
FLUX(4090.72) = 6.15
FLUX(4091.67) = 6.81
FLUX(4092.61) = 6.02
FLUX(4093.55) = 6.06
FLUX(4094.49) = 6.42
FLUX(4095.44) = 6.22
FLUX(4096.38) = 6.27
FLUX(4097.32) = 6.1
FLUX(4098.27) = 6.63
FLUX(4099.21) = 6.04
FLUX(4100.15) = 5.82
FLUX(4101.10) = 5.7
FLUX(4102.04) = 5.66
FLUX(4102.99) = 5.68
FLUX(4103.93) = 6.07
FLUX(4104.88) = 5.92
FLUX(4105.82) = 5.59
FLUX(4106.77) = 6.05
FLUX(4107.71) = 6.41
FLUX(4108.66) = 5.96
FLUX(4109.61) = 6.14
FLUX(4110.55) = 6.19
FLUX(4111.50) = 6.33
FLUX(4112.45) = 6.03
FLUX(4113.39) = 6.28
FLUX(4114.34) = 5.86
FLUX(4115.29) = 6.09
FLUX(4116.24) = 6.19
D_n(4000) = 1.18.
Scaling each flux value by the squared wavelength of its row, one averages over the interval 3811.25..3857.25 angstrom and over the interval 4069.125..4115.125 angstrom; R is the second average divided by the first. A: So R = 1.3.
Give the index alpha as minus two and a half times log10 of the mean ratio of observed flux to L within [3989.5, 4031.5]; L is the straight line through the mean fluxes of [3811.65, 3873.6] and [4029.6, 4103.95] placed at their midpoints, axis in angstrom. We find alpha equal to 0.01 mag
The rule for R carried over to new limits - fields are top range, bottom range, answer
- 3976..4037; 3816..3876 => 1.17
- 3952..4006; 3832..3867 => 1.11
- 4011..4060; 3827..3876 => 1.22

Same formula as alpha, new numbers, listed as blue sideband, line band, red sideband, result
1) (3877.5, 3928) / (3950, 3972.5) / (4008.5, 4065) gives 0.04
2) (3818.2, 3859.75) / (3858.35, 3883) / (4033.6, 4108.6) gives 0.02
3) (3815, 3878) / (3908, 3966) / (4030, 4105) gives 0.03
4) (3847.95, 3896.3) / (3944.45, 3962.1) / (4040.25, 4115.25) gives 0.04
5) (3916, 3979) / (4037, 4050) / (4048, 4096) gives -0.01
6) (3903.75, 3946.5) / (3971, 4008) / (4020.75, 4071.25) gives 0.01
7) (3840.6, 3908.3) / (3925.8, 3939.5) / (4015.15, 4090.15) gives 0.04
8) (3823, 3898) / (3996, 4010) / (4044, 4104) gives 0.03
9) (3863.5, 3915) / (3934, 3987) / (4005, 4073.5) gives 0.04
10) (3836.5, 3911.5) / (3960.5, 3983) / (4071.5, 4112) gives 0.02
